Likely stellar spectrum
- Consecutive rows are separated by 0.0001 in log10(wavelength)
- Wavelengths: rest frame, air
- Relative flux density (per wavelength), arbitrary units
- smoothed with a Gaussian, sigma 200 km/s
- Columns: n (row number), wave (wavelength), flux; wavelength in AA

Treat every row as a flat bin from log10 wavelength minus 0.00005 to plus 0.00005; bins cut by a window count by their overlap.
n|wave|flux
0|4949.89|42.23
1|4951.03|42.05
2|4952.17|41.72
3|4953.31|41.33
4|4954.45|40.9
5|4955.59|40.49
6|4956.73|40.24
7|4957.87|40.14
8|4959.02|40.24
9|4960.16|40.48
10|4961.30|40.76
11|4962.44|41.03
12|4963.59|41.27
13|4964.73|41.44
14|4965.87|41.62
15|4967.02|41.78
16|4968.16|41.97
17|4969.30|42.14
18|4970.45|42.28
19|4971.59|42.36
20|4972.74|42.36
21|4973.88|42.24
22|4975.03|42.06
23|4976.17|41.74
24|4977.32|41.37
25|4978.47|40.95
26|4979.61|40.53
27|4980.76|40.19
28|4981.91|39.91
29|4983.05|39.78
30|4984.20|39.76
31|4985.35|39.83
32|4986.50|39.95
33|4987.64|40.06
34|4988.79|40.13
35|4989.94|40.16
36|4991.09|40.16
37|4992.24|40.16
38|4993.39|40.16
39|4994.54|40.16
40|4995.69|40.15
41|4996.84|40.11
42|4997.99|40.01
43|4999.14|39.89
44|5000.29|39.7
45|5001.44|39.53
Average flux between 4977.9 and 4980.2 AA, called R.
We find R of 40.8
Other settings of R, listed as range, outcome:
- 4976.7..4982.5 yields 40.6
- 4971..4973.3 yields 42.4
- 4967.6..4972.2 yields 42.2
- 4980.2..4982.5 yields 40.1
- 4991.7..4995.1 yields 40.2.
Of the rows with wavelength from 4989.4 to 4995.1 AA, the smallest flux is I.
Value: 40.16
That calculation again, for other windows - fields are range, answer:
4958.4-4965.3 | 40.24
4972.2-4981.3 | 40.19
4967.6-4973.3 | 41.97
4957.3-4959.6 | 40.14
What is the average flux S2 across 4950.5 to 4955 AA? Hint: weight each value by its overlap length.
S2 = 41.5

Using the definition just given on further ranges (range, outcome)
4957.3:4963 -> 40.5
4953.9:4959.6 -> 40.4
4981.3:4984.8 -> 39.8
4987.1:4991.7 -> 40.1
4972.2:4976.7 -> 42.2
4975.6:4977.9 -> 41.5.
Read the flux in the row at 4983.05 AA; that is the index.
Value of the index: 39.78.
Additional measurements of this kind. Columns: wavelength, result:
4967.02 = 41.78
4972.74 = 42.36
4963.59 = 41.27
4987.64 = 40.06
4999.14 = 39.89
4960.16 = 40.48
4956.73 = 40.24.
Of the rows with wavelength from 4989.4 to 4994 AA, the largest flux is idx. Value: 40.16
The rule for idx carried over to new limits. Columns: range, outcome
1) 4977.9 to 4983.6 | 40.95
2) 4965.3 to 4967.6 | 41.78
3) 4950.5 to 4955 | 42.05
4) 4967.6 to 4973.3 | 42.36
